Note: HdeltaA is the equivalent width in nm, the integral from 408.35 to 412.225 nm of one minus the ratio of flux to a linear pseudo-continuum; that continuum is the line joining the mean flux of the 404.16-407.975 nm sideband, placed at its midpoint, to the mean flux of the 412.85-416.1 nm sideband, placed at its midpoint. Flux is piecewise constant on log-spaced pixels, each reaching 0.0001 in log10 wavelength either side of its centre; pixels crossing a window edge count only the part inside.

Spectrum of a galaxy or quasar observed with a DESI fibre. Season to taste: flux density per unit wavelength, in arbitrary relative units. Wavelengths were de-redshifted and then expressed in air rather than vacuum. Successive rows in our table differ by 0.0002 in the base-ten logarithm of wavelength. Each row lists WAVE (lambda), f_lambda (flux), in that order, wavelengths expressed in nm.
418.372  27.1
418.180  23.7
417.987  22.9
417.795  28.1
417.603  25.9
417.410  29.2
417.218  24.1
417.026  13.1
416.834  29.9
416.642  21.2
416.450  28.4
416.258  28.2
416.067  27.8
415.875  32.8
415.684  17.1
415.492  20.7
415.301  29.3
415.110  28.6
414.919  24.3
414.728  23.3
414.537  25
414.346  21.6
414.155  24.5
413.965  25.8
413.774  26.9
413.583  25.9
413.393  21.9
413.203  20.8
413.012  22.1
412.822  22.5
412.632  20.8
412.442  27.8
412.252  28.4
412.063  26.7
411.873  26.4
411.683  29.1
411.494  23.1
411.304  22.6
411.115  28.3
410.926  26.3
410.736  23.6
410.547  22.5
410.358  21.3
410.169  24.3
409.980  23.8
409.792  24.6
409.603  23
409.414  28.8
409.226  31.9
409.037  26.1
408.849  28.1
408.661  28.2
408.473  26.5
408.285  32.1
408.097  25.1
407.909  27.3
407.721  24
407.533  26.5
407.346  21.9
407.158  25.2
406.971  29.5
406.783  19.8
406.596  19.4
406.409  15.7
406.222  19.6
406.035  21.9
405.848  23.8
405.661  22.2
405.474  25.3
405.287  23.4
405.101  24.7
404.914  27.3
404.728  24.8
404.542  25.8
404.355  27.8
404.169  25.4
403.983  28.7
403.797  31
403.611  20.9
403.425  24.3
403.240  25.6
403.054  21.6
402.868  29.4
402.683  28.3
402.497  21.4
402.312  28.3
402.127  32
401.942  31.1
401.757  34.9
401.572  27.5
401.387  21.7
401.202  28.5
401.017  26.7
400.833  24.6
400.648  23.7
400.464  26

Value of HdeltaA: -0.272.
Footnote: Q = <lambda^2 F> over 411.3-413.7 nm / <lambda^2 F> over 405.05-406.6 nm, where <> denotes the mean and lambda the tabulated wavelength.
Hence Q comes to 1.16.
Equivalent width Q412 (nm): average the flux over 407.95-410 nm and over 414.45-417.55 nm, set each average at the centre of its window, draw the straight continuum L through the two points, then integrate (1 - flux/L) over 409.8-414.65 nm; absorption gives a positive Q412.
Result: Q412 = 0.33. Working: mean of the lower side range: 27.2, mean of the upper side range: 25.2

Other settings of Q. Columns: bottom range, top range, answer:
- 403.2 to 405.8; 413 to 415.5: 1.01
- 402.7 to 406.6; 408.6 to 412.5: 1.09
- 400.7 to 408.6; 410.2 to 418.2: 1.02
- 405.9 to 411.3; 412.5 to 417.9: 1.03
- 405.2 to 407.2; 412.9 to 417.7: 1.16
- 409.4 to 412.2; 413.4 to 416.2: 1.03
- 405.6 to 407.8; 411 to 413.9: 1.14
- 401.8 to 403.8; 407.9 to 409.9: 1.06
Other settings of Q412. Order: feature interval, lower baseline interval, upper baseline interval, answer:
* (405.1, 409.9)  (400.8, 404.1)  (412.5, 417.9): 0.24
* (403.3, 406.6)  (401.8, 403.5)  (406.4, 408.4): 0.23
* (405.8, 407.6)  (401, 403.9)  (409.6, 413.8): 0.25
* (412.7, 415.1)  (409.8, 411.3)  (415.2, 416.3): 0.14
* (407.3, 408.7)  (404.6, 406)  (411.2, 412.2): -0.09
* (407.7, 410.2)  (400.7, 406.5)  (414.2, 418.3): -0.15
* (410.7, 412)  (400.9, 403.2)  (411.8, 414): -0.04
